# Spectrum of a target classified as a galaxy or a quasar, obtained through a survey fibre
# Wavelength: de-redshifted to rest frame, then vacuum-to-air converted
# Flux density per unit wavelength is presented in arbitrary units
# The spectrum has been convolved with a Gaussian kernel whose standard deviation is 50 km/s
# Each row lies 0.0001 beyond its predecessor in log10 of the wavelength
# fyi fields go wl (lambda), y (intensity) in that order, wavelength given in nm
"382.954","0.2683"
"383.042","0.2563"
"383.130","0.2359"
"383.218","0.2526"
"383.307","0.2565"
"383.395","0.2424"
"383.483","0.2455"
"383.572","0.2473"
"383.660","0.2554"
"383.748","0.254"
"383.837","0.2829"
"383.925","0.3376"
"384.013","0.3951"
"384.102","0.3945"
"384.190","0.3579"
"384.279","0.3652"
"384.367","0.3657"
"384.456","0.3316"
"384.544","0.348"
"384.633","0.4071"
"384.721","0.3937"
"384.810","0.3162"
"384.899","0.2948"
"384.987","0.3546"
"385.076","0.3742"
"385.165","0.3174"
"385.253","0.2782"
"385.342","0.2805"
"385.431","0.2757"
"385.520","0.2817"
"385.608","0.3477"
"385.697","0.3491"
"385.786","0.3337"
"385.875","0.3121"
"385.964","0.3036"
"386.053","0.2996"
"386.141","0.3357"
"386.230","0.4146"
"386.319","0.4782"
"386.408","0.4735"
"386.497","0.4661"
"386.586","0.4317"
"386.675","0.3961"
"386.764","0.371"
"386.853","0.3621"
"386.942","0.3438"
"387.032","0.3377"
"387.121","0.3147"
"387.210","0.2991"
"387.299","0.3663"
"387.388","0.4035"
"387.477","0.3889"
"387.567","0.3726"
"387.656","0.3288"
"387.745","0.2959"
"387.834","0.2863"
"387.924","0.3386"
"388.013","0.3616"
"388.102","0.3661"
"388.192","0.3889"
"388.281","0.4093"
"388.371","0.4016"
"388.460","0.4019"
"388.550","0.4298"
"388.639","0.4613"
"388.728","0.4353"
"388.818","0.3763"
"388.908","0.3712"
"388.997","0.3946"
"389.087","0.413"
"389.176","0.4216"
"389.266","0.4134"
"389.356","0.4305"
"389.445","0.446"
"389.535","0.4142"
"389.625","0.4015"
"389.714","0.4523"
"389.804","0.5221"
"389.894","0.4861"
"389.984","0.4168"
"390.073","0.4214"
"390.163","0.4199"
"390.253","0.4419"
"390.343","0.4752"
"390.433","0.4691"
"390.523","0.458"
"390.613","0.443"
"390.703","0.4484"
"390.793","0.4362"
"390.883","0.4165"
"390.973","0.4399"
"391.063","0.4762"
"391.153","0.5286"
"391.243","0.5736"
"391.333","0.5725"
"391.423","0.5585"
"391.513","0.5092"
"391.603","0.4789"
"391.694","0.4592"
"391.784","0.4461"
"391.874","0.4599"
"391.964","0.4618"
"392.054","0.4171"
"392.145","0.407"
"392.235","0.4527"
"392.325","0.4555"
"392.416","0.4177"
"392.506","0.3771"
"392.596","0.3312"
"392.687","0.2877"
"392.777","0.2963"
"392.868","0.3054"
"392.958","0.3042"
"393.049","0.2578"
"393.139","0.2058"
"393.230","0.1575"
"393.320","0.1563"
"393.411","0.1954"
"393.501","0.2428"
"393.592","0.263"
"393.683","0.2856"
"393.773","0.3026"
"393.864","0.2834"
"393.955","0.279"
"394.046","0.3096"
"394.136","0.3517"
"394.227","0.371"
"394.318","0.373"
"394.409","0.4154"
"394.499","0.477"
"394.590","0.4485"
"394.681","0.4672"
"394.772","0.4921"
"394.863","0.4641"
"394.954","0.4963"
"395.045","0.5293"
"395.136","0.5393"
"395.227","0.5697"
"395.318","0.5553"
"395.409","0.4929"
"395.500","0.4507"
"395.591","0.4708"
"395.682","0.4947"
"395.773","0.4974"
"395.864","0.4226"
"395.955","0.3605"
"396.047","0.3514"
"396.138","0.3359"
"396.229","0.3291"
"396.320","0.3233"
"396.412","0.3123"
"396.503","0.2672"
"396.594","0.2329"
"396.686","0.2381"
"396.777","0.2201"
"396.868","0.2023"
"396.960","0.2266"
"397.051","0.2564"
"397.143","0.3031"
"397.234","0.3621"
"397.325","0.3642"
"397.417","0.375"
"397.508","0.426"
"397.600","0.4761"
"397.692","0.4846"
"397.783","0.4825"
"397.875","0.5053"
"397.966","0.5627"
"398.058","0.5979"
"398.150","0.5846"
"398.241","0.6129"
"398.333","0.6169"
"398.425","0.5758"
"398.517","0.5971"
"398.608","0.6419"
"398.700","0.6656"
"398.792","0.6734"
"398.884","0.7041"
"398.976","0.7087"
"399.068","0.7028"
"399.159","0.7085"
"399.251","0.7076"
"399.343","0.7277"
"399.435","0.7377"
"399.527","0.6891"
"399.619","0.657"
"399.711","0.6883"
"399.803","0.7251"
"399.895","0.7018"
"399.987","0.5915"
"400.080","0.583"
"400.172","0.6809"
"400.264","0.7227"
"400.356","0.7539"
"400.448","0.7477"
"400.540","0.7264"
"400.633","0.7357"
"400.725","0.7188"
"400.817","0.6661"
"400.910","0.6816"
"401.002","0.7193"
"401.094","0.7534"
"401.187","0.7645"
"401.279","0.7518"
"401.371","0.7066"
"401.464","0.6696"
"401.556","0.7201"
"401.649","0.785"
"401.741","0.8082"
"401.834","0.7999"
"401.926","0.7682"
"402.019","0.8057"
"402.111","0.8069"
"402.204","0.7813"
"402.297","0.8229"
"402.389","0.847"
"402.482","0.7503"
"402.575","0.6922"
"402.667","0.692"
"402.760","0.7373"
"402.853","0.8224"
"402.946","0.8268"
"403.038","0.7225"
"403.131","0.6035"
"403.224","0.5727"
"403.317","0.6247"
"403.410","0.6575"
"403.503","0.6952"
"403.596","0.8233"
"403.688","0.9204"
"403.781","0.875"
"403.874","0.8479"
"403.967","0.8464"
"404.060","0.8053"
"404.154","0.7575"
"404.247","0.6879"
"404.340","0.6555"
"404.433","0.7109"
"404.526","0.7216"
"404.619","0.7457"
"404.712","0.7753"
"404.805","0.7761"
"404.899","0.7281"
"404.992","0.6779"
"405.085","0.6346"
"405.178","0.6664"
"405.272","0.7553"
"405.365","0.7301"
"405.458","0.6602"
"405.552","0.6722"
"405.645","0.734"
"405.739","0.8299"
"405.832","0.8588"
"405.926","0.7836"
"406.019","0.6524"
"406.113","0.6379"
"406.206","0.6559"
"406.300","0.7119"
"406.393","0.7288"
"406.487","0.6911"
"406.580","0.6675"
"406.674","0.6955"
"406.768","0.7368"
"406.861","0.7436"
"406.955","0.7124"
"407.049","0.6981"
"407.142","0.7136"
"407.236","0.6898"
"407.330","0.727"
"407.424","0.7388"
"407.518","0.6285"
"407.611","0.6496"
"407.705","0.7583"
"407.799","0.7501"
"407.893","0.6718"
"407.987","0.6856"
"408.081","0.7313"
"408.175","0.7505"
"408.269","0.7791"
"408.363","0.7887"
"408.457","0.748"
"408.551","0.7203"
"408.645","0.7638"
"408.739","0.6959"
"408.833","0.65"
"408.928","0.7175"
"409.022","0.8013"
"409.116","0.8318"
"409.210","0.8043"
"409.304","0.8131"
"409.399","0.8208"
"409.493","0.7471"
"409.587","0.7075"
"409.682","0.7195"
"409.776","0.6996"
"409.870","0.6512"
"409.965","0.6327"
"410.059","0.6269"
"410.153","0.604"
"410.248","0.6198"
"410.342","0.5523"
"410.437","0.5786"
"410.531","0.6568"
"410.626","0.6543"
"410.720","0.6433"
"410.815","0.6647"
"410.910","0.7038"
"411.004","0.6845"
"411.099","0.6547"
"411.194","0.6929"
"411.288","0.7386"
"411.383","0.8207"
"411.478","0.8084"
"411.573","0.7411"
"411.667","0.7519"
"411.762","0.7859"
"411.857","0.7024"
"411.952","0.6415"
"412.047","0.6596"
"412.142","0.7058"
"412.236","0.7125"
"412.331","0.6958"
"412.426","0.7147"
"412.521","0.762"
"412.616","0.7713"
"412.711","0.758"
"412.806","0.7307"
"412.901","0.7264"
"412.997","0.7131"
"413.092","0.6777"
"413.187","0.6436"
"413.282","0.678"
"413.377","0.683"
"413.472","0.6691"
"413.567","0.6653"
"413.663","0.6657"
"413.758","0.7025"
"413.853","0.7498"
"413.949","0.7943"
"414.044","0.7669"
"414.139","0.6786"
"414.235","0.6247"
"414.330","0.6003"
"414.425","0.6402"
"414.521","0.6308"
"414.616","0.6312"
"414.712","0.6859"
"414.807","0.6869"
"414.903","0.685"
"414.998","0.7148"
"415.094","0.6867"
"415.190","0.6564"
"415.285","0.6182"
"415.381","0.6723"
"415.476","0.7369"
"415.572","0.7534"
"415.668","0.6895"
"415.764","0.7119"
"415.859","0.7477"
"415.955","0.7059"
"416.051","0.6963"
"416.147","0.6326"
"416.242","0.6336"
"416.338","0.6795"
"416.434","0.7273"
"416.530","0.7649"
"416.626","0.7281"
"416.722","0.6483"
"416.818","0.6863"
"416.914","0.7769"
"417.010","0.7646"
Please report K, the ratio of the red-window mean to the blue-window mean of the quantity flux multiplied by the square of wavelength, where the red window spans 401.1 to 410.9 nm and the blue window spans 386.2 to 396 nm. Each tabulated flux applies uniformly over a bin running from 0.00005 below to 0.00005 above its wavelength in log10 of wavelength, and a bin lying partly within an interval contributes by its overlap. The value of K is 1.9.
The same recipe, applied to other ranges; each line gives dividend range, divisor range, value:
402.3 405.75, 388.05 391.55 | 1.78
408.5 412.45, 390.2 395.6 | 1.89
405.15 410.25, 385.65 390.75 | 2.00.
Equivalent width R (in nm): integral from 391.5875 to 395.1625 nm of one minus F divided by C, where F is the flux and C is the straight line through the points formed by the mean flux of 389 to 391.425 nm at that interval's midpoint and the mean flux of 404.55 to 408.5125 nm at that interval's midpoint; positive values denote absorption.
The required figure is 0.992 nm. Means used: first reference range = 0.456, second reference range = 0.718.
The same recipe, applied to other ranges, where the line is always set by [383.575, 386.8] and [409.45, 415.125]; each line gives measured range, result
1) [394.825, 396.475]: 0.127 nm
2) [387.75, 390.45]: -0.104 nm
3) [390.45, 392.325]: -0.201 nm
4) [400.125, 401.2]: -0.352 nm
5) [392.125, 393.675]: 0.507 nm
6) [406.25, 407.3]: -0.149 nm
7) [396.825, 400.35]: -0.353 nm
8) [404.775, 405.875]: -0.226 nm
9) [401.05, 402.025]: -0.354 nm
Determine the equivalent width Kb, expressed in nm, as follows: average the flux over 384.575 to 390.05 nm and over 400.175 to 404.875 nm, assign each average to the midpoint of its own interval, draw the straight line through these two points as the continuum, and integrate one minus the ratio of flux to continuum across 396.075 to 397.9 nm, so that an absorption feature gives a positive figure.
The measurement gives 0.83 nm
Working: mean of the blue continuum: 0.376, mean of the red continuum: 0.747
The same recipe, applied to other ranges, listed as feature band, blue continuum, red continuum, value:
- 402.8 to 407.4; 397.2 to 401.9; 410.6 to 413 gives -0.32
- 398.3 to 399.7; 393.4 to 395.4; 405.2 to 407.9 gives -0.42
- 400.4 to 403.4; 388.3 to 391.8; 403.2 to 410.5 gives -0.46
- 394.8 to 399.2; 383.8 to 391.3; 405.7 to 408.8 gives 0.67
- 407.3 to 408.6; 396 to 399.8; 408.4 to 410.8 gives -0.10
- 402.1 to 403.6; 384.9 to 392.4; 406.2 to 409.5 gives -0.20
